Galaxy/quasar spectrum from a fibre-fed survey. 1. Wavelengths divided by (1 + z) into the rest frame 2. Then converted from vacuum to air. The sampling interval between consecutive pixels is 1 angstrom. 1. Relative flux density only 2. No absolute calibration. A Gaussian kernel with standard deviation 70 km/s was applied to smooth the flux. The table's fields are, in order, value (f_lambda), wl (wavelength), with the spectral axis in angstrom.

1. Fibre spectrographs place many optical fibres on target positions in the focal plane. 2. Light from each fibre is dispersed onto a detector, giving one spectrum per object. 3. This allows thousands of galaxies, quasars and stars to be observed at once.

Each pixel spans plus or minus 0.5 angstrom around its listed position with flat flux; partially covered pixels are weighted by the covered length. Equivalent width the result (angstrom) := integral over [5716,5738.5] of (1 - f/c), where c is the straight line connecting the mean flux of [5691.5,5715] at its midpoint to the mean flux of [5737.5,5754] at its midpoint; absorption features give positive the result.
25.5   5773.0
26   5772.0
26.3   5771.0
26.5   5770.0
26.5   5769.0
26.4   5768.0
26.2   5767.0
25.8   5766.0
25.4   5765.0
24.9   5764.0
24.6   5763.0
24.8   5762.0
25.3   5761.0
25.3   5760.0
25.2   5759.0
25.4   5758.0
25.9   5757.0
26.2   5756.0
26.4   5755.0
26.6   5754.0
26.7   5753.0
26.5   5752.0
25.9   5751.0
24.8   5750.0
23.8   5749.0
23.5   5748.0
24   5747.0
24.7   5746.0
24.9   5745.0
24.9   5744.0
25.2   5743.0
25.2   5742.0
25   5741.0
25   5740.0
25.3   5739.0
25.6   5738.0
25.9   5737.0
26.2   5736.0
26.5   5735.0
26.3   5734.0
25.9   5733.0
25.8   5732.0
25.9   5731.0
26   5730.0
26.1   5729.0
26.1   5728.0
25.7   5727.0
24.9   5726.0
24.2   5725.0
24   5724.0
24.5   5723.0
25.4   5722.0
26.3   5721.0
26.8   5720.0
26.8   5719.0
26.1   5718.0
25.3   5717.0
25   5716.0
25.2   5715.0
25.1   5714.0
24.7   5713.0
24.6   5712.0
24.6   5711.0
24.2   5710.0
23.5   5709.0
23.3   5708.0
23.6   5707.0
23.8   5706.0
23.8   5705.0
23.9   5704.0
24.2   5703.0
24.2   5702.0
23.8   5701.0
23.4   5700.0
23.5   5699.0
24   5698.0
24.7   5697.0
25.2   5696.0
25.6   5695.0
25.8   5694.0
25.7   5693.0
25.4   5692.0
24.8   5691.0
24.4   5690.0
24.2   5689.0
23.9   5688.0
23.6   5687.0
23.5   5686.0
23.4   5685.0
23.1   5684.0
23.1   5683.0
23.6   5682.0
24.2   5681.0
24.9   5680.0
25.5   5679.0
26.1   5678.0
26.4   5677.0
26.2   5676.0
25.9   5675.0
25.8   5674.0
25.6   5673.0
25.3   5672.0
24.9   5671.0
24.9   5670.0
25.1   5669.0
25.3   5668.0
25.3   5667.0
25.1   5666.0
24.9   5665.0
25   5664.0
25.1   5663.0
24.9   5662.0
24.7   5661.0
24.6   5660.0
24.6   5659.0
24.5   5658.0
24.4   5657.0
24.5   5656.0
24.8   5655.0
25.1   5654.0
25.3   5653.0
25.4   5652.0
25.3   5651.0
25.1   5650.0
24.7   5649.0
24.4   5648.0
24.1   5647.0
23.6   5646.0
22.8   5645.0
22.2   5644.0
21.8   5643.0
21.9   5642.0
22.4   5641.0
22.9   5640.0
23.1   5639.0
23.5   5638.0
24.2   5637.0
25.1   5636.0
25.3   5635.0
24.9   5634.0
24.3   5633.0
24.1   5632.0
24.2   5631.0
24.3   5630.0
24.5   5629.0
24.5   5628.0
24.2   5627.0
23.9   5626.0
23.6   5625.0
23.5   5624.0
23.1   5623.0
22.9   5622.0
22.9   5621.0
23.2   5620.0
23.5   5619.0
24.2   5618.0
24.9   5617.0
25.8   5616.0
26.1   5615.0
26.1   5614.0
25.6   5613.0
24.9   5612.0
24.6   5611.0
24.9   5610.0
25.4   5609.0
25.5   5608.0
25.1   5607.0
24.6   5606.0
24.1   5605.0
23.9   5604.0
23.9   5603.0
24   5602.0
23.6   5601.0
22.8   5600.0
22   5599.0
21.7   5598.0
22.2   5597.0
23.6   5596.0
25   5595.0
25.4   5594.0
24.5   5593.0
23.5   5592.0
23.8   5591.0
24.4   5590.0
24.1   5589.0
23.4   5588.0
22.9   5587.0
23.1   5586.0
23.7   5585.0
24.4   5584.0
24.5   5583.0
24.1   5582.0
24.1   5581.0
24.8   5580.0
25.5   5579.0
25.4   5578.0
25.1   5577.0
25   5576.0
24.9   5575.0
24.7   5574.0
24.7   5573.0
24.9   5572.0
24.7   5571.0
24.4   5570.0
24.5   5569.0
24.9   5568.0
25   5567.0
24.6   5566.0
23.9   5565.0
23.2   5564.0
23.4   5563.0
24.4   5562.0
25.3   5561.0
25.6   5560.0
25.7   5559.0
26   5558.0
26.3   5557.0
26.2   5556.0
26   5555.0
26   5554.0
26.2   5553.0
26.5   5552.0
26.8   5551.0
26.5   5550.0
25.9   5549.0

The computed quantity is -0.8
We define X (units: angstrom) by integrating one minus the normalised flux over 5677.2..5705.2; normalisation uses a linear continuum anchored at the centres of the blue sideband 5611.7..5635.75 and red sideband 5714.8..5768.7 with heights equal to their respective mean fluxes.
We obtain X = 0.7 angstrom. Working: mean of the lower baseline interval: 24.4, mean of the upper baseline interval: 25.5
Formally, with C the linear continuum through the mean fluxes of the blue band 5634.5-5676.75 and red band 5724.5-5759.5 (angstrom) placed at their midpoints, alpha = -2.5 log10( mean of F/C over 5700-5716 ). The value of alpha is 0.04 mag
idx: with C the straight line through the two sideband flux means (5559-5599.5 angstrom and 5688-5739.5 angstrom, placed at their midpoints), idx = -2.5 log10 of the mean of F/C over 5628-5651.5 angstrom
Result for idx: 0.03 mag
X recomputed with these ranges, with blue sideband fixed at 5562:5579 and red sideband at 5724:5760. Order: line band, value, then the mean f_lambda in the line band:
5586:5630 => 1.2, 24.1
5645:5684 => 0.3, 24.9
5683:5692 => 0.5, 23.9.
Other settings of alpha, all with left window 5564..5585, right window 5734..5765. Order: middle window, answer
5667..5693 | 0.01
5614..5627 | 0.03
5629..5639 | 0.02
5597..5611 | 0.04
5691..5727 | 0.02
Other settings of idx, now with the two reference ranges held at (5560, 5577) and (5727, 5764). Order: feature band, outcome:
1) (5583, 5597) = 0.033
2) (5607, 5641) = 0.023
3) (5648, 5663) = 0.008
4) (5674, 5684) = 0.005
